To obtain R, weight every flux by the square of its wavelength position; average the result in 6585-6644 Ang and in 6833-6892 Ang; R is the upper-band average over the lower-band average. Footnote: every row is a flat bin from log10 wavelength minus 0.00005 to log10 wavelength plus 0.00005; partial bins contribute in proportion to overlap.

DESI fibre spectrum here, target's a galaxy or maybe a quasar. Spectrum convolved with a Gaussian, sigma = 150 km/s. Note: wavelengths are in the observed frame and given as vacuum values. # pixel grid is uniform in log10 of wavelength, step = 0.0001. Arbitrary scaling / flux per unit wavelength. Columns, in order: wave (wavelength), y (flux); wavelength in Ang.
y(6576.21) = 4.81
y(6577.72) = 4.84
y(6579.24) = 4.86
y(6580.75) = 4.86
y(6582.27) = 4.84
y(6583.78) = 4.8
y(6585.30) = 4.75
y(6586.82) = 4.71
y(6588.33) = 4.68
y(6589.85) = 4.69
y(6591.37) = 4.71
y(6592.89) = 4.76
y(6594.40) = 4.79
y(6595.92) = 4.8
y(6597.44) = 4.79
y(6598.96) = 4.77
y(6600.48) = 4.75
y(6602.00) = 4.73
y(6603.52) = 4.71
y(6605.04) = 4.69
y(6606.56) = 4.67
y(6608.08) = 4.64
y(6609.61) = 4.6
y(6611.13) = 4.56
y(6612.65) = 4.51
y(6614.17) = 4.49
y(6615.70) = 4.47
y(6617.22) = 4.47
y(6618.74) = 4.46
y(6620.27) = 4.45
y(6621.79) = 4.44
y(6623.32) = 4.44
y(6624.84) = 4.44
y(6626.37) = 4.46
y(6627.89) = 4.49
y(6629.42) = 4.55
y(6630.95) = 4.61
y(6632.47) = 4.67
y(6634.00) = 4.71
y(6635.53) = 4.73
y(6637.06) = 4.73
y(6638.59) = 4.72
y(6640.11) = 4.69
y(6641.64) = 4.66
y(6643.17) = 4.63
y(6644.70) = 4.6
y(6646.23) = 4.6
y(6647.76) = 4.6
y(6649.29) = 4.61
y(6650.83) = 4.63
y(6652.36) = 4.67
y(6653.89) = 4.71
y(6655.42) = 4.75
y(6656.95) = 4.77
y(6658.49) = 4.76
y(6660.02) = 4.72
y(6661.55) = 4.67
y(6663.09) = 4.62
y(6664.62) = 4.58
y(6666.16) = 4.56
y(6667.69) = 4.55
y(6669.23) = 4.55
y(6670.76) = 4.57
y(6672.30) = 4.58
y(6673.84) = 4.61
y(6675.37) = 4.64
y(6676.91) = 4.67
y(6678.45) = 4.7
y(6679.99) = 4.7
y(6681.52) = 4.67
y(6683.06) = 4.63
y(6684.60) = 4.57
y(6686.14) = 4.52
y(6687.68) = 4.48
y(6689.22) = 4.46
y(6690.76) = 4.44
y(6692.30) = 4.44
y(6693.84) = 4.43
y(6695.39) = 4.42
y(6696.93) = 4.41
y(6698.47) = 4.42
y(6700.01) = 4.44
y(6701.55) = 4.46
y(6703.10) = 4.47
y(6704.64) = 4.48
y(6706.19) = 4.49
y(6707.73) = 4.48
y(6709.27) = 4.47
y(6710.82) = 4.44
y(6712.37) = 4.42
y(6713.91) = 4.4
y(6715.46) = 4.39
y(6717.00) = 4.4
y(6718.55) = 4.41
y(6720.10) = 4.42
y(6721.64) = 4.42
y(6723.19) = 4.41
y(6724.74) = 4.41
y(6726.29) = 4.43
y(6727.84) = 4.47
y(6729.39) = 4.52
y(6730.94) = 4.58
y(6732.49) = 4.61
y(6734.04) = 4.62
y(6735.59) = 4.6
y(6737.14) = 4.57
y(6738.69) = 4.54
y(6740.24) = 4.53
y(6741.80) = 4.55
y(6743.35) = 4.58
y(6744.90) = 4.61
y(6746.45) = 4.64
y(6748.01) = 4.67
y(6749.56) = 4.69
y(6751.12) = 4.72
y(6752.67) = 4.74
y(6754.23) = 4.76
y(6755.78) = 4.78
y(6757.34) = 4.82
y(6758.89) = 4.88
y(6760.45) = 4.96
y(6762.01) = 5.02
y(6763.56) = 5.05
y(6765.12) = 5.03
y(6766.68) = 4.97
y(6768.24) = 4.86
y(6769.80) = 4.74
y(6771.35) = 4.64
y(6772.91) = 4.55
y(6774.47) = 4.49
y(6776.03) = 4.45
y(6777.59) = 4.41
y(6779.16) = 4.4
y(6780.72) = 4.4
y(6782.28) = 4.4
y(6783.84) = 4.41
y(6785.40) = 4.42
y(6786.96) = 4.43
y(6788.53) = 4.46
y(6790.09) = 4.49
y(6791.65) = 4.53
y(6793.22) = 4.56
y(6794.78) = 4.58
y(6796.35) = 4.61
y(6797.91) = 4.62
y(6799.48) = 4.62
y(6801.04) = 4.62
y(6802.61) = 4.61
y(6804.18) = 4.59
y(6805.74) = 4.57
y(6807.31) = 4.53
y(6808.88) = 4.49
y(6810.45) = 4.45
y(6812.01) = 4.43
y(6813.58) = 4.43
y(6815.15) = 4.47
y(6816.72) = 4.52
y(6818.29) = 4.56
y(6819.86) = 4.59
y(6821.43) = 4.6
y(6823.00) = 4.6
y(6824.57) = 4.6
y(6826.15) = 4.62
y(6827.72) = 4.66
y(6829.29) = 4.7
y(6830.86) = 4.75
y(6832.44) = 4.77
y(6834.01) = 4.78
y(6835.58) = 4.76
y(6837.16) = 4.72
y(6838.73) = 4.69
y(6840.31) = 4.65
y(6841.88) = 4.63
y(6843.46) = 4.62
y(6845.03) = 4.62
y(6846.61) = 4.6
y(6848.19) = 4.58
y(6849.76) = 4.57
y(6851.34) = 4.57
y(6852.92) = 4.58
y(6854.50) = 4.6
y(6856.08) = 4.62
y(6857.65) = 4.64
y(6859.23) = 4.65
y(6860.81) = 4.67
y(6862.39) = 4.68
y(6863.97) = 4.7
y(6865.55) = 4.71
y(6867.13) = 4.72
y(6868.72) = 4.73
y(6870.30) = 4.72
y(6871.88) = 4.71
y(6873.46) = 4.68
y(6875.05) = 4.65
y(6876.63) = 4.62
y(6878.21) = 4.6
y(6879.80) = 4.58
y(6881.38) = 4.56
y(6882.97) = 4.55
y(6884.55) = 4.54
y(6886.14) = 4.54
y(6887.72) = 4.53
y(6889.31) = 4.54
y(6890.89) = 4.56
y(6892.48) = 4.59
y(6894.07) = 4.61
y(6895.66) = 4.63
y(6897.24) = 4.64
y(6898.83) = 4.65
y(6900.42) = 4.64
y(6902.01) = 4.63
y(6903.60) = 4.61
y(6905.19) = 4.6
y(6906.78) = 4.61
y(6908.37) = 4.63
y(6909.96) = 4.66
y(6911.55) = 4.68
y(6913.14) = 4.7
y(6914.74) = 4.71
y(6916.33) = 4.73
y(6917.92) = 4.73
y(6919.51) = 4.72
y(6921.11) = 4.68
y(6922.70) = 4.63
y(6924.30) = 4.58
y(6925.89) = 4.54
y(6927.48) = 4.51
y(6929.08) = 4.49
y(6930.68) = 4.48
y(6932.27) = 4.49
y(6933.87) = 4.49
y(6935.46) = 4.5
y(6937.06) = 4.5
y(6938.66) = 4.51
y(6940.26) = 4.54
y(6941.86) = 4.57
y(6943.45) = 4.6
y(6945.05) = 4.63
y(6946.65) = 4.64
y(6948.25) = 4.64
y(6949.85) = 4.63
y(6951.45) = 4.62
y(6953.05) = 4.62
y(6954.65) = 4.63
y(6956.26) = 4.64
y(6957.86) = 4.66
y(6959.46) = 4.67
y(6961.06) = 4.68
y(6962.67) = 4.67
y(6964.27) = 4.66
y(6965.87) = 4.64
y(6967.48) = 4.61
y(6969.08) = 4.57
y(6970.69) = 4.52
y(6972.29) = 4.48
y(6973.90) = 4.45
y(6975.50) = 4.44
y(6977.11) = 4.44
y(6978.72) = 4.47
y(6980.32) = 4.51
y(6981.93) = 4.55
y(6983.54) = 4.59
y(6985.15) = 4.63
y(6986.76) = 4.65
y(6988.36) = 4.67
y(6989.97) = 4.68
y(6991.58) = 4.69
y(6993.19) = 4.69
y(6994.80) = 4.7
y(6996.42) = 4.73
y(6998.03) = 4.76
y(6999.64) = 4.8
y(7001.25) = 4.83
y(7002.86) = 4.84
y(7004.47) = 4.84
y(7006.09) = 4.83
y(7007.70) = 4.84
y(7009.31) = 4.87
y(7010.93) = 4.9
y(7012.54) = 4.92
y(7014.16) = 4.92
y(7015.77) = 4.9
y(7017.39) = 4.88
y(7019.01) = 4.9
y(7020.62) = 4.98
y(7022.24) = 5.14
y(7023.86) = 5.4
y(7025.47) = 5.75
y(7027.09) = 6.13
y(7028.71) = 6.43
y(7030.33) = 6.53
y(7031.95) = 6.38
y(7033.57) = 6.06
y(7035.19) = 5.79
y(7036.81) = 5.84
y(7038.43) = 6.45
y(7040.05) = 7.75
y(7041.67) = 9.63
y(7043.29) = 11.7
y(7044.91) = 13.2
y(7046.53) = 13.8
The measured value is 1.1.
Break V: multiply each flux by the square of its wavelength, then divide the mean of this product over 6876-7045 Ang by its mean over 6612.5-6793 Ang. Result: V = 1.2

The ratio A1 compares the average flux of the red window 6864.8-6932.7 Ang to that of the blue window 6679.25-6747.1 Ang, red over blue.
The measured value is 1.0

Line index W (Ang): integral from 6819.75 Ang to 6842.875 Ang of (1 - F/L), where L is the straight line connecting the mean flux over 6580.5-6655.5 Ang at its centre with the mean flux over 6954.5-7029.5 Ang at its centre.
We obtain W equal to 0.3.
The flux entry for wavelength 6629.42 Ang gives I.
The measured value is 4.55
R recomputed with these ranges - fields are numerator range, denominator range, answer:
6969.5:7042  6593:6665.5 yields 1.25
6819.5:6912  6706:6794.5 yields 1.05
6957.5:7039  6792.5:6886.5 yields 1.13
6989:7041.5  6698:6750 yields 1.30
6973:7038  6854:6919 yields 1.13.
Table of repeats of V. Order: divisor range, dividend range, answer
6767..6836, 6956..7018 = 1.08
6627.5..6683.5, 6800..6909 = 1.05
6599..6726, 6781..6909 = 1.06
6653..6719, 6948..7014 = 1.12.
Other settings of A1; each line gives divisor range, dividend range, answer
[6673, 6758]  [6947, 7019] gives 1.03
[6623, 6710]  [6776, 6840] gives 1.00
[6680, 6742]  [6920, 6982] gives 1.02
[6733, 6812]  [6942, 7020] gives 1.01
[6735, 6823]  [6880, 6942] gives 1.00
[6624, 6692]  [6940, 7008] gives 1.00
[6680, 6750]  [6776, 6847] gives 1.01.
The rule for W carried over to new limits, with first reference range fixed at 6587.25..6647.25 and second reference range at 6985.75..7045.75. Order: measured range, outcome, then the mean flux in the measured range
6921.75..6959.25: 6.7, 4.57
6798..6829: 3.8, 4.56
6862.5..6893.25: 4.3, 4.62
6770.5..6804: 4.0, 4.51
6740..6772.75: 1.7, 4.77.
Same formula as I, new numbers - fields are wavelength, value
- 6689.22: 4.46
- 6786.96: 4.43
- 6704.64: 4.48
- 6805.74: 4.57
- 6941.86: 4.57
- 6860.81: 4.67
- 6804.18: 4.59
